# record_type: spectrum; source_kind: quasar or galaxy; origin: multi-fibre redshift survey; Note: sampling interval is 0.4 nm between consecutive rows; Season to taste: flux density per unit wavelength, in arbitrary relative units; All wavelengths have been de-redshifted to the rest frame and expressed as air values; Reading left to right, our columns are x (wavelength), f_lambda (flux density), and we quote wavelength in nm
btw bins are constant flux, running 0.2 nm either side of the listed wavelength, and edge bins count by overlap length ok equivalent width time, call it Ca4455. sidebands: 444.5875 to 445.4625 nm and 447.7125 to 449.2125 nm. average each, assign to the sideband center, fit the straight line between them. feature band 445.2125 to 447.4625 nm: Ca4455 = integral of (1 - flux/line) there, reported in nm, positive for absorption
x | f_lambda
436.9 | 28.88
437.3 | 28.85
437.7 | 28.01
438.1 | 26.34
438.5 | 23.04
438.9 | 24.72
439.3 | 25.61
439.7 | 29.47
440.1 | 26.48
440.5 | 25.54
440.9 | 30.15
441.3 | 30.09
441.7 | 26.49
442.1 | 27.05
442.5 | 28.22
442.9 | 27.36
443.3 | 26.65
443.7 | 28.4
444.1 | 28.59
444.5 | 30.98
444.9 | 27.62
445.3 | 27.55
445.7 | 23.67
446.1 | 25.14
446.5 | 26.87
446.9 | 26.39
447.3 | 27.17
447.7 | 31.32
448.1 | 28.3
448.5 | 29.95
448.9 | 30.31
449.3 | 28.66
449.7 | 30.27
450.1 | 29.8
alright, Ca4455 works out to 0.21 nm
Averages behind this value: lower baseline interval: 28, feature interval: 26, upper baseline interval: 29.7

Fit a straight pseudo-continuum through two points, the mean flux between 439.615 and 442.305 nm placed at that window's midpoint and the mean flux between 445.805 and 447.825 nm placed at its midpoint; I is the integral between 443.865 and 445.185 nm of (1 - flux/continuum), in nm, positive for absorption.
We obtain -0.08 nm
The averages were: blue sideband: 27.8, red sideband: 27.1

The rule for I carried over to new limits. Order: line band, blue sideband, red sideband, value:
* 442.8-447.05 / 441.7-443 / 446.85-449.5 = 0.13 nm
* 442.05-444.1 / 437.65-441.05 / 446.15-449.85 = -0.02 nm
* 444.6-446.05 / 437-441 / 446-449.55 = 0.07 nm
